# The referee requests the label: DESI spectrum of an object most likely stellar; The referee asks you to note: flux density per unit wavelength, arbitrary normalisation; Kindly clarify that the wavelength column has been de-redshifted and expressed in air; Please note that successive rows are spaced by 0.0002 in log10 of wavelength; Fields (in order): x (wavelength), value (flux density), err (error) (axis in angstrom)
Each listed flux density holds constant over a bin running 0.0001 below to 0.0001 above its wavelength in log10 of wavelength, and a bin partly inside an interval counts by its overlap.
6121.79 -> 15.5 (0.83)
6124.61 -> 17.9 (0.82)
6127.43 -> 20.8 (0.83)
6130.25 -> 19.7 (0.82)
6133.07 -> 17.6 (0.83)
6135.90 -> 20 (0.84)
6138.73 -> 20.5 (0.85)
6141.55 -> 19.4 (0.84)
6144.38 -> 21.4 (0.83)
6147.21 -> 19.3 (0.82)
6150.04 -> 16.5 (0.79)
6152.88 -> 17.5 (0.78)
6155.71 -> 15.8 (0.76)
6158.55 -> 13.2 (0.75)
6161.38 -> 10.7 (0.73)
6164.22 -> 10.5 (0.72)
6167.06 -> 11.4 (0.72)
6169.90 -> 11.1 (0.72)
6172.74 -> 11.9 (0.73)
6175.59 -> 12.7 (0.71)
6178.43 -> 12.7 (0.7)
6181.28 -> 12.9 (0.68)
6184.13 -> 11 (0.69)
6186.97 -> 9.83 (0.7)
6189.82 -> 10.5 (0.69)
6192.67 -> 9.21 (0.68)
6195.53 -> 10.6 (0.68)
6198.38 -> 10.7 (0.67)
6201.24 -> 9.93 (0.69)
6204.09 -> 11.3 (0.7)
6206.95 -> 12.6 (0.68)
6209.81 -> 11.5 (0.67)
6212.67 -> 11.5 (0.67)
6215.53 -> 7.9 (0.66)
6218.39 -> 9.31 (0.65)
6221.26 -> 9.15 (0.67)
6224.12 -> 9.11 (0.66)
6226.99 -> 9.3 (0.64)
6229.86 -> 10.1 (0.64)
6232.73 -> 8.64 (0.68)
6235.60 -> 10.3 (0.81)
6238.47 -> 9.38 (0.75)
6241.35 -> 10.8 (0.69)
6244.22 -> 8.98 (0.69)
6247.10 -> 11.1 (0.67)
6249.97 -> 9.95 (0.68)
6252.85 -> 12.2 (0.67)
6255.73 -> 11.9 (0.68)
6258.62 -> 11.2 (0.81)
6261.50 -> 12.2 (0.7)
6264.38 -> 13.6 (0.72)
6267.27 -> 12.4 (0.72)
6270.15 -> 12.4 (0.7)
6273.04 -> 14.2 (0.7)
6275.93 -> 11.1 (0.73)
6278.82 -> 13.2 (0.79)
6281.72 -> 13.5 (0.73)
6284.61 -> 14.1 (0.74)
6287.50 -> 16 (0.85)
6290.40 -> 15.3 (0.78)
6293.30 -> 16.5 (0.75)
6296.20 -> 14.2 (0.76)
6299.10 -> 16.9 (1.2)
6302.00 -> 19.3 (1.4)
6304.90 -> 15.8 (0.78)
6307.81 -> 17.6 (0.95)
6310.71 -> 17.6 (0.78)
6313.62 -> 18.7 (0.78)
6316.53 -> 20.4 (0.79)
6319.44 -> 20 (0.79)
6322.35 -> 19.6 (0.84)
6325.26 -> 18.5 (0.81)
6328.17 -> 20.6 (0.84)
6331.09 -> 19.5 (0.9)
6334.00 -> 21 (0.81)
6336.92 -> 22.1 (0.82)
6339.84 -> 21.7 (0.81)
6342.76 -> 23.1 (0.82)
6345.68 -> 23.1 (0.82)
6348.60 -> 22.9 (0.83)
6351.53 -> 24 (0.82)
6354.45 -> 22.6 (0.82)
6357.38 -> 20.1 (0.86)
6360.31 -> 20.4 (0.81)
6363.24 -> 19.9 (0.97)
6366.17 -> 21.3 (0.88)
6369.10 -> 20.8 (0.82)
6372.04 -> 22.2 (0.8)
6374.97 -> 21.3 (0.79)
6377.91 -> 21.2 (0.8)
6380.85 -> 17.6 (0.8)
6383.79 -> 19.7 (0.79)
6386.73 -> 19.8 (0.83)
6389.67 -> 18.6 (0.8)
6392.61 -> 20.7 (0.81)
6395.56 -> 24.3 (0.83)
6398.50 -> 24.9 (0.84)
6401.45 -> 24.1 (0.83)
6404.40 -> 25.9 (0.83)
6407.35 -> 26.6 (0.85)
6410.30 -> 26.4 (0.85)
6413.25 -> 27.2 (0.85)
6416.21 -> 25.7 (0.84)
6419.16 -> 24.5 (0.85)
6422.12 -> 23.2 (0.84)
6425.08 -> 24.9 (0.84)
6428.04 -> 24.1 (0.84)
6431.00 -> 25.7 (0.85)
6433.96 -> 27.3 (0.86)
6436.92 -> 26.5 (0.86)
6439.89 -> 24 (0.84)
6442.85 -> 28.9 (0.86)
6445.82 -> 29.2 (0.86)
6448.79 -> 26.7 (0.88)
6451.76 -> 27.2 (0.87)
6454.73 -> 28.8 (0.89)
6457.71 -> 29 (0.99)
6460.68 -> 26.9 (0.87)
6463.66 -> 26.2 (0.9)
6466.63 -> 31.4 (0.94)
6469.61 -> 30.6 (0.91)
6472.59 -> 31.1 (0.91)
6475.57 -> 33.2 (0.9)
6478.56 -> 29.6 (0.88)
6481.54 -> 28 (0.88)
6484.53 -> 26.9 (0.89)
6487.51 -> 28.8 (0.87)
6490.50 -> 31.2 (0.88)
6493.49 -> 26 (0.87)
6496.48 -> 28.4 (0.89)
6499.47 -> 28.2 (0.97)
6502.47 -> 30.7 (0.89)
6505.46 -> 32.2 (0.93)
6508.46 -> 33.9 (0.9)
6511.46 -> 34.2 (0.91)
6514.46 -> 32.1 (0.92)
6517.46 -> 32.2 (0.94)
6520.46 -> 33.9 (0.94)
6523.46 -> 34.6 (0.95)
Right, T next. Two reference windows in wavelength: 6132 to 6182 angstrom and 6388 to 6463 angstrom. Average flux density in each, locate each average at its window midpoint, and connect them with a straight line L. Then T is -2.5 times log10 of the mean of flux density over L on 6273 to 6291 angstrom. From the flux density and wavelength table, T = 0.41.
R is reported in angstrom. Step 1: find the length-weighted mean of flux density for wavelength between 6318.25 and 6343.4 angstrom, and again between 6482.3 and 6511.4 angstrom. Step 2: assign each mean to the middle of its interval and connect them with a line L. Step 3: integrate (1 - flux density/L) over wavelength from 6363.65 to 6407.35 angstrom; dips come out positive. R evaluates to 3.6 angstrom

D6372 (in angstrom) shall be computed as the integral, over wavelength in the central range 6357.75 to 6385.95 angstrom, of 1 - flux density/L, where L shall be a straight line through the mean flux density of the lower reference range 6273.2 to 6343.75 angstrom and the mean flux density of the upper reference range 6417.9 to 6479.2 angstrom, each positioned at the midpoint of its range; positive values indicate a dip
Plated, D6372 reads 2.1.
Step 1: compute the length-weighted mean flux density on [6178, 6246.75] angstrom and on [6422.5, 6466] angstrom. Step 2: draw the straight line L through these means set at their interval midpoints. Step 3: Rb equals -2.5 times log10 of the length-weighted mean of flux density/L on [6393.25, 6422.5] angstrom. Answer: -0.04 mag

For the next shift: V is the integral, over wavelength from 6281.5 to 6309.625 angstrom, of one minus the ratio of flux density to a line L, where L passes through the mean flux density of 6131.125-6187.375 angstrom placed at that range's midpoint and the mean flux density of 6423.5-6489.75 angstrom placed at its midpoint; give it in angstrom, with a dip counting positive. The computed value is 6.56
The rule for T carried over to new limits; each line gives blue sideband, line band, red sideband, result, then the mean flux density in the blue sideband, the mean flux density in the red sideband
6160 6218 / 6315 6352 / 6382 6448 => -0.08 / 11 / 24.6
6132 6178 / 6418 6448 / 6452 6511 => 0.07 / 15.5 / 29.6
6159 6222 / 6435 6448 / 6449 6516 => 0.00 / 10.9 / 29.7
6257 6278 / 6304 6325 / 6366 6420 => -0.14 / 12.5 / 22.8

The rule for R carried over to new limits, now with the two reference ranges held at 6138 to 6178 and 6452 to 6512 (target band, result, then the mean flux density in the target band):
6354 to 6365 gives 1.6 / 20.6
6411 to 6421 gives 0.3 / 25.8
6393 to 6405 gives 0.7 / 24.3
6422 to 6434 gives 1.0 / 25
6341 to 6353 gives 0.2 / 23.2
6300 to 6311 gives 2.1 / 17.5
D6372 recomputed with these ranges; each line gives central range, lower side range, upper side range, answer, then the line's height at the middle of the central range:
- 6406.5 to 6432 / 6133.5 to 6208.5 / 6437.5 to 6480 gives 1.2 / 26.6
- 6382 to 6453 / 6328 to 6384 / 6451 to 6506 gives 1.4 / 25.2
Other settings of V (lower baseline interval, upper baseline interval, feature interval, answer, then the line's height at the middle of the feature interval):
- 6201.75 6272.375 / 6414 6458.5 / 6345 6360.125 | -2.0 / 19.8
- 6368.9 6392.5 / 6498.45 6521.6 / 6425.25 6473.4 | -1.9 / 26.6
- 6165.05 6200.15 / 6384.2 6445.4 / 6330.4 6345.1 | -1.1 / 20.2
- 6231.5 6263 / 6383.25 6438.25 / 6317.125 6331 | -2.2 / 17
